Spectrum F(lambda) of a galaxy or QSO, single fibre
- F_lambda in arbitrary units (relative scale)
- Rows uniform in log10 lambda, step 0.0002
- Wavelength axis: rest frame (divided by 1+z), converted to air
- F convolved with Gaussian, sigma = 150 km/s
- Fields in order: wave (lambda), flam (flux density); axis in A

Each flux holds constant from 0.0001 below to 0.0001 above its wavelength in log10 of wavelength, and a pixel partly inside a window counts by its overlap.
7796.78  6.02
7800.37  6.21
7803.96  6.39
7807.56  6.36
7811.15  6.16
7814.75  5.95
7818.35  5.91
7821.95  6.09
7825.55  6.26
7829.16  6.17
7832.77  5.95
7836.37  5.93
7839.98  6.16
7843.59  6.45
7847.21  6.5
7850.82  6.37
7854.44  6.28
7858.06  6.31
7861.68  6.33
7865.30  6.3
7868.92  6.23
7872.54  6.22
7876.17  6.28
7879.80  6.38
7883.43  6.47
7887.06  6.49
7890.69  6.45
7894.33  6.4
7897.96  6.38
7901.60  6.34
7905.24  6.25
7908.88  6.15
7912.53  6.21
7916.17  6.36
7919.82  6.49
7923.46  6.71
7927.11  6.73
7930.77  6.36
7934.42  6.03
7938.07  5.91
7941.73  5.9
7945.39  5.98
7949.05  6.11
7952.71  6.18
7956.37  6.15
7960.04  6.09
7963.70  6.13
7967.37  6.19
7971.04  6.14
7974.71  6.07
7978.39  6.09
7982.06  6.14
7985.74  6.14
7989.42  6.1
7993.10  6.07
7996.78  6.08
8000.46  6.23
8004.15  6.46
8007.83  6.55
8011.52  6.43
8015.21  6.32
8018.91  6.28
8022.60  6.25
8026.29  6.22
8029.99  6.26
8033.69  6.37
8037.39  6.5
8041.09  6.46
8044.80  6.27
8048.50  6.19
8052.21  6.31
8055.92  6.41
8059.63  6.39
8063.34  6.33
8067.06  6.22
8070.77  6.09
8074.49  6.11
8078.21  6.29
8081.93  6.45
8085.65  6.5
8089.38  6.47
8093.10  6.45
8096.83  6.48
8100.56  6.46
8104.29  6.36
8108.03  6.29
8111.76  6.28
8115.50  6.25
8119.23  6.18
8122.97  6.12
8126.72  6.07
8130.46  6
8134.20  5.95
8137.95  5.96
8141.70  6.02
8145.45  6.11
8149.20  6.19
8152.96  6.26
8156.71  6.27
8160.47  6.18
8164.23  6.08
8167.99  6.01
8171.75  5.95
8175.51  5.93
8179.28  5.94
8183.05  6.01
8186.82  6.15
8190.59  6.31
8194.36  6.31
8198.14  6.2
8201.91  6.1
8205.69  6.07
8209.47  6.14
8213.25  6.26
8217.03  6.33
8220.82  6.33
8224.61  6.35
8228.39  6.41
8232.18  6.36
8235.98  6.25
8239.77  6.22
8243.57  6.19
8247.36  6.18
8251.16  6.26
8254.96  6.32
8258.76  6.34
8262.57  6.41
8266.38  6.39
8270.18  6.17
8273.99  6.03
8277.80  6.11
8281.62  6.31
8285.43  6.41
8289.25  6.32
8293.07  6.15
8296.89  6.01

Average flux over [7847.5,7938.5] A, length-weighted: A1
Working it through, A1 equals 6.35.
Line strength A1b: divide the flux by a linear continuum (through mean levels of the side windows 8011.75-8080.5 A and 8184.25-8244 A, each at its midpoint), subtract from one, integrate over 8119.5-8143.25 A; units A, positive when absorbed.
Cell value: 0.9 A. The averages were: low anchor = 6.3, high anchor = 6.25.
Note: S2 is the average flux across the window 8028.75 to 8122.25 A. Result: 6.33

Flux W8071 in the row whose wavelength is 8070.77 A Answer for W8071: 6.09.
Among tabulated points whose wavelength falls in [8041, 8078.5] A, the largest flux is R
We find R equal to 6.46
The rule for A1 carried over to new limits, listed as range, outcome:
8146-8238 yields 6.18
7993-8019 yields 6.32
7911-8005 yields 6.19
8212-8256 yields 6.29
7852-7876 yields 6.28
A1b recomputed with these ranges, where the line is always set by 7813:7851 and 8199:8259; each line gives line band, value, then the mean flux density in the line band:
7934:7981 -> 0.8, 6.08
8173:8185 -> 0.5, 5.96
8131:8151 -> 0.6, 6.04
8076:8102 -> -0.9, 6.44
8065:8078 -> 0.1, 6.16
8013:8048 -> -0.7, 6.32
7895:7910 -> -0.3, 6.3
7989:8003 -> 0.1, 6.14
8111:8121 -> 0.0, 6.24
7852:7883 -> -0.7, 6.3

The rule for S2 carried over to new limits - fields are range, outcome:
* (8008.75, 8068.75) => 6.33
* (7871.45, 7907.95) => 6.36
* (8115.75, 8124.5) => 6.18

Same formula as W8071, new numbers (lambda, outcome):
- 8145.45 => 6.11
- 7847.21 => 6.5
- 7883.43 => 6.47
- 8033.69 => 6.37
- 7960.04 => 6.09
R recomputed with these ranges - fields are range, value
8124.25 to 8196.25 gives 6.31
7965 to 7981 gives 6.19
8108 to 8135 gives 6.29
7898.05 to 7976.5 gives 6.73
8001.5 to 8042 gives 6.55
